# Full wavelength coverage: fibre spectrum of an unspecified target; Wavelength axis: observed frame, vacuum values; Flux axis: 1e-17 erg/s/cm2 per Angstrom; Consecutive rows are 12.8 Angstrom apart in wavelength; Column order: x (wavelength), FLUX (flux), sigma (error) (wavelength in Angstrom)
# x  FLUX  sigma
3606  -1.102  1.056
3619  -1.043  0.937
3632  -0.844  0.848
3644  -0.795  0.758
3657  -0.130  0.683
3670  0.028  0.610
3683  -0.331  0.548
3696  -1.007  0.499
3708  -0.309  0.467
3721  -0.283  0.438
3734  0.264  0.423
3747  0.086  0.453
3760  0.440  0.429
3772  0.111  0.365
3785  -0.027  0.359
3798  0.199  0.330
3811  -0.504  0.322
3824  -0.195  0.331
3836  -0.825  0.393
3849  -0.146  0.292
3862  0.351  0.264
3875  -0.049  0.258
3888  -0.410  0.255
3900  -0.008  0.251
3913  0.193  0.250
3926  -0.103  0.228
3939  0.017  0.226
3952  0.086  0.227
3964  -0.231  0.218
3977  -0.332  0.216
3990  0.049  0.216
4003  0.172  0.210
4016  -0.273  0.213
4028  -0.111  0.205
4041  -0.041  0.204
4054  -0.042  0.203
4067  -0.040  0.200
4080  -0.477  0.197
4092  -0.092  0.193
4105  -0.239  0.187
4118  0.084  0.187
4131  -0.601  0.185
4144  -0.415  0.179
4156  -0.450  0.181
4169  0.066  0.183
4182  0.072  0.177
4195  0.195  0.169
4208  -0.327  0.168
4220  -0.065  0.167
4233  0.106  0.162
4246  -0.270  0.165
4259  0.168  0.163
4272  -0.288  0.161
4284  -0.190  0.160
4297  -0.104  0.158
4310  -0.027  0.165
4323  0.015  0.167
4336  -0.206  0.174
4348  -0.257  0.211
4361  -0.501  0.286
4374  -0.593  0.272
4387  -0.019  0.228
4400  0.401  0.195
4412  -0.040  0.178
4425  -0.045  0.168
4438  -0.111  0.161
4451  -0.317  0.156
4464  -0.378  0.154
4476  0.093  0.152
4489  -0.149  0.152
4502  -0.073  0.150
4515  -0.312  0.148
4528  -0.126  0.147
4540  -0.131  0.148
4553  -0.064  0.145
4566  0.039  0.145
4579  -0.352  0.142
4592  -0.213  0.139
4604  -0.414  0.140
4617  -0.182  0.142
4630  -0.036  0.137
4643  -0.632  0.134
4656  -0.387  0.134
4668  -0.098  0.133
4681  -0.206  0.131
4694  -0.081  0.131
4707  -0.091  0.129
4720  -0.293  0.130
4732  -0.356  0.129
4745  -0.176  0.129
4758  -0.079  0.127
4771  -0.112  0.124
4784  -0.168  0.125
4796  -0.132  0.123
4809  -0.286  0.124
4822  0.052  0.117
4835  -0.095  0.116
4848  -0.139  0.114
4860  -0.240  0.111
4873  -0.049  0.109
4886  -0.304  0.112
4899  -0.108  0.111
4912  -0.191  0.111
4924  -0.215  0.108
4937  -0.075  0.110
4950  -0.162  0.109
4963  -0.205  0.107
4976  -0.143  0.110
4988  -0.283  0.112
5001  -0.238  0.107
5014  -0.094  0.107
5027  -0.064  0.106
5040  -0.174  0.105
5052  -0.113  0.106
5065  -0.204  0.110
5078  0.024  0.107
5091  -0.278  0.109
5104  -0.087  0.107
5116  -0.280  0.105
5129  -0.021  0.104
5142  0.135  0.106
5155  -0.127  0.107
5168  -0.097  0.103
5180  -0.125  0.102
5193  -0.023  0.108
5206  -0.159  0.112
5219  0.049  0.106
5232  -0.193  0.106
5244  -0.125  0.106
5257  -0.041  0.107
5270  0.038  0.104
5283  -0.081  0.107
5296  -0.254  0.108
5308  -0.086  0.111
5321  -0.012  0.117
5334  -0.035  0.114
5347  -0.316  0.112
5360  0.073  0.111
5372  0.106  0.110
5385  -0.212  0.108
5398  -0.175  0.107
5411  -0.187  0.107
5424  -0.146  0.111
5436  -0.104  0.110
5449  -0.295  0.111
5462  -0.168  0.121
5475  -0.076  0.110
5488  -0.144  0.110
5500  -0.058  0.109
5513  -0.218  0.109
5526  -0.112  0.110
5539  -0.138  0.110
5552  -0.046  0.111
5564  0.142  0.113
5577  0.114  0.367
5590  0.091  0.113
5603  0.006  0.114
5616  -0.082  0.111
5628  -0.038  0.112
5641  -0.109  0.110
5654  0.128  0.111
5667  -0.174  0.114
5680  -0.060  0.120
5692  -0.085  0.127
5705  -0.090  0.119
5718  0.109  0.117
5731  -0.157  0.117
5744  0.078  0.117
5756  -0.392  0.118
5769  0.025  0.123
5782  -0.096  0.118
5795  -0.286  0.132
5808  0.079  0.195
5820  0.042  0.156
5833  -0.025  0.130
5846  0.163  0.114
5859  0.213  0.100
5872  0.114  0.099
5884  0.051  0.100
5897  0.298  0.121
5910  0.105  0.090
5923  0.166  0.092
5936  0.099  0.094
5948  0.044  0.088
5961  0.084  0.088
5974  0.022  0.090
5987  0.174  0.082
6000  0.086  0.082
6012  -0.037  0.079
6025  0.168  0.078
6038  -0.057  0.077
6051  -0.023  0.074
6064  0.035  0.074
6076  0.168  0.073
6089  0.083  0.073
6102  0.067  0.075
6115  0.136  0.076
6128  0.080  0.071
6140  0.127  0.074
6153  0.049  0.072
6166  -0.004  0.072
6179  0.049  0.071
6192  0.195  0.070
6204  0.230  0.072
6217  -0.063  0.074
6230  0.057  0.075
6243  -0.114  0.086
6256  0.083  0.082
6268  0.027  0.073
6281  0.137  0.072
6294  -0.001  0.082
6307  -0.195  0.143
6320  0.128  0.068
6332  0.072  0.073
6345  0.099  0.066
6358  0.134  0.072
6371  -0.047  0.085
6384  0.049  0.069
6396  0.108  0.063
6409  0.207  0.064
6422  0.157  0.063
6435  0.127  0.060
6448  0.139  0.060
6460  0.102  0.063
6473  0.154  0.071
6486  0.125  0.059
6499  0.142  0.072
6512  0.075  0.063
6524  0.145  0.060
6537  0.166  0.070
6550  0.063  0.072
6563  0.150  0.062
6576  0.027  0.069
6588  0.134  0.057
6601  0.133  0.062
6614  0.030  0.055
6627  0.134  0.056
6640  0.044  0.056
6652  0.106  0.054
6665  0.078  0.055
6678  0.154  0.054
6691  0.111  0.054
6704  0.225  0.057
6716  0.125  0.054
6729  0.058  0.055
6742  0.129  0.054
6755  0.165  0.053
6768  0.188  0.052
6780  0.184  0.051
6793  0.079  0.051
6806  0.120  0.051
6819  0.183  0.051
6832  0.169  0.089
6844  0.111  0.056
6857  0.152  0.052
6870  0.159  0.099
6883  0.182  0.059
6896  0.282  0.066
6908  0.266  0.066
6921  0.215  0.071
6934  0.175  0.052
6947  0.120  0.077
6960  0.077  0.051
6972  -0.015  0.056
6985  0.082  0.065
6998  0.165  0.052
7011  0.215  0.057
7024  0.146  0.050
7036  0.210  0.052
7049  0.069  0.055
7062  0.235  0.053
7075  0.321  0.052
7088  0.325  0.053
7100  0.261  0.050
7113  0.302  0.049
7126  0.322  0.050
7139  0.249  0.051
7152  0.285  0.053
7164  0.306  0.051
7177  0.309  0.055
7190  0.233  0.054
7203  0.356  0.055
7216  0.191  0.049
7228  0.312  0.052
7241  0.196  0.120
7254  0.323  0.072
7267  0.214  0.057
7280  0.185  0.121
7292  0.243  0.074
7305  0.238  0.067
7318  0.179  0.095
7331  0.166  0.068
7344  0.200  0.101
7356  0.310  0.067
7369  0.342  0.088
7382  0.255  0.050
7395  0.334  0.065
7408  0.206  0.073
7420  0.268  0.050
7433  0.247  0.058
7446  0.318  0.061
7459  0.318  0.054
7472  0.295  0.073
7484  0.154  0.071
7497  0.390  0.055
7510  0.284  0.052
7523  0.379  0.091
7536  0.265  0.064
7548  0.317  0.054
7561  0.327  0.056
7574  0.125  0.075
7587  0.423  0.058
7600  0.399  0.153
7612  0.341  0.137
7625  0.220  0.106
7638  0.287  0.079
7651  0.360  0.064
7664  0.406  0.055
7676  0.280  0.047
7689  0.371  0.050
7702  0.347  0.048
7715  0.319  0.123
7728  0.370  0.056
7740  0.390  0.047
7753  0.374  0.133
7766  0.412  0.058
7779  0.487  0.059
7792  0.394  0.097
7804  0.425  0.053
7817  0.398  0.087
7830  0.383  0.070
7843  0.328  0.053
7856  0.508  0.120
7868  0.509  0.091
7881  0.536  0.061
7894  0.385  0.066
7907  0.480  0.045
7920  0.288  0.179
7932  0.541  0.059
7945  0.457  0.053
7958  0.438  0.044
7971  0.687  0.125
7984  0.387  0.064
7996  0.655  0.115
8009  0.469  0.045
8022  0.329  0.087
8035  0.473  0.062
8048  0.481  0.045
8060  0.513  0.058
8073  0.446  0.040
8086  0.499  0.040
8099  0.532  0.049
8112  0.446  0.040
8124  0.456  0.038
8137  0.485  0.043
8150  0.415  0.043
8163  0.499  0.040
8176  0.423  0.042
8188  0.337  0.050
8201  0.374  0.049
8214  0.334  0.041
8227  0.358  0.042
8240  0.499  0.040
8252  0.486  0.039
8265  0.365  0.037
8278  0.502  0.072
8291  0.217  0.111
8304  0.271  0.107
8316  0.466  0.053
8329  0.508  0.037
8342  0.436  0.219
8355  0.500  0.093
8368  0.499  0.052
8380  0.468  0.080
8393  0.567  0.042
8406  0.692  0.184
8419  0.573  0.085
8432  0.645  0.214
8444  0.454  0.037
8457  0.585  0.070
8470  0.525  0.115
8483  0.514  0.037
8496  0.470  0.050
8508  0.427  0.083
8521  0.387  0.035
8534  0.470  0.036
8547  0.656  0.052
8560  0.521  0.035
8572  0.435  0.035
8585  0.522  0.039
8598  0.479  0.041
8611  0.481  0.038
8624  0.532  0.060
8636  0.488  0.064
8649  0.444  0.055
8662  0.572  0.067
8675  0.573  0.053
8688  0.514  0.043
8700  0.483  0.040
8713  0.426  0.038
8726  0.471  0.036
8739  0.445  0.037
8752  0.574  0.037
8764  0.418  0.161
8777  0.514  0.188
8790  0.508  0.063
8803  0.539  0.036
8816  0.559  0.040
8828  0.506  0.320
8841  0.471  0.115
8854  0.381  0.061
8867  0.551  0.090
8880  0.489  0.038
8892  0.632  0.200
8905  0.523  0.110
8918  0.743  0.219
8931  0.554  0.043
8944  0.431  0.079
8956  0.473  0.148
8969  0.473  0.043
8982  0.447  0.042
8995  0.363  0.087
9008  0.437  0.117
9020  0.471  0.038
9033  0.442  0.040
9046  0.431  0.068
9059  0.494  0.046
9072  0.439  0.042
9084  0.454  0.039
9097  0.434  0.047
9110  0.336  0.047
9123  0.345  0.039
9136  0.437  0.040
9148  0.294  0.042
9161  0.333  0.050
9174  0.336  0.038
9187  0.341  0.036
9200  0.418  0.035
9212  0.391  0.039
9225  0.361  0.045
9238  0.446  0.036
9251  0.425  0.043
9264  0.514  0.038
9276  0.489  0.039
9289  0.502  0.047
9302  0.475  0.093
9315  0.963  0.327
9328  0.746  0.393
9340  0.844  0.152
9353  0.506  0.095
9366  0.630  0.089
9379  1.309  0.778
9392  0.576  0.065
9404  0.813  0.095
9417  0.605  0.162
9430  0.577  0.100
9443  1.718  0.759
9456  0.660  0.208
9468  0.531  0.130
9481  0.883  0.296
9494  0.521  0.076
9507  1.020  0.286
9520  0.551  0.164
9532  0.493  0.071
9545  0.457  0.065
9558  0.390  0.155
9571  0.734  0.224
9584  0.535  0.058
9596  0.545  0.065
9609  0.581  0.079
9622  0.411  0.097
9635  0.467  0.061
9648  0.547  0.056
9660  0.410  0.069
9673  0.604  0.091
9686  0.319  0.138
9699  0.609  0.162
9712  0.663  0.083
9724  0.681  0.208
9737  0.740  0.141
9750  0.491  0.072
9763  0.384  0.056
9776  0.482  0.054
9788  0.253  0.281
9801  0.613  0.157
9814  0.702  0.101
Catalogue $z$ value 0.77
